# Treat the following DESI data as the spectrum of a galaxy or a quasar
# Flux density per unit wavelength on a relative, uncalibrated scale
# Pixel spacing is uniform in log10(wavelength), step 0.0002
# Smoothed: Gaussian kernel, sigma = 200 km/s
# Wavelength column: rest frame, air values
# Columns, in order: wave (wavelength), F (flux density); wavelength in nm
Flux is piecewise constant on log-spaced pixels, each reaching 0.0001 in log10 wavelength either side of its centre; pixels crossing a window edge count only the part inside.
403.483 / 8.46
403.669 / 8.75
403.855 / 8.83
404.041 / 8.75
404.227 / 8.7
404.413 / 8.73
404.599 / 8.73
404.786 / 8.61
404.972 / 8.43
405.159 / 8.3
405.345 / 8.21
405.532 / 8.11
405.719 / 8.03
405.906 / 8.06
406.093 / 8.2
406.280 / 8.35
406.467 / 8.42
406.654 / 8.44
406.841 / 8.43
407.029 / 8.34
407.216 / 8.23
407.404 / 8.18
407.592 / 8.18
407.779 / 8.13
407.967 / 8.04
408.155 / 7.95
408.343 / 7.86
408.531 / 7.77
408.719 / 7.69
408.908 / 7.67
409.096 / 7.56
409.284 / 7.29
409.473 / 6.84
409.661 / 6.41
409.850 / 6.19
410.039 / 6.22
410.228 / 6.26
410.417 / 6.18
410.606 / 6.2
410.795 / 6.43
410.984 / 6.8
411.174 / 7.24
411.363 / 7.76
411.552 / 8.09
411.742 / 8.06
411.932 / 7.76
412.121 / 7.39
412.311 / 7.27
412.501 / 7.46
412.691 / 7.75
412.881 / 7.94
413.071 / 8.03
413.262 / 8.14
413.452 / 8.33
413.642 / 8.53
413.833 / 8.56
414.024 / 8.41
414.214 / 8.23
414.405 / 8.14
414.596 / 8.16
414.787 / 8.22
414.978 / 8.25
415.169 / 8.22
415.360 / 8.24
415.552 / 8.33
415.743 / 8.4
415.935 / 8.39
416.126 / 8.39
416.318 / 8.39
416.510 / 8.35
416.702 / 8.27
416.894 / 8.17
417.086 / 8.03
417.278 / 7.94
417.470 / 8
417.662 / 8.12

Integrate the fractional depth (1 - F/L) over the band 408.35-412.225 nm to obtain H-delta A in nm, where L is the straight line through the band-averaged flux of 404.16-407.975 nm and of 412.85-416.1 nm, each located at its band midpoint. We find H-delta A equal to 0.56 nm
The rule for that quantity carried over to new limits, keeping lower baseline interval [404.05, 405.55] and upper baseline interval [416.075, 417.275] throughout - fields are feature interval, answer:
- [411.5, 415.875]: 0.114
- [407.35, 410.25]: 0.349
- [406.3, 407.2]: 0.008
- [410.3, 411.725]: 0.231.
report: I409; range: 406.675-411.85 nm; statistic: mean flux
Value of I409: 7.42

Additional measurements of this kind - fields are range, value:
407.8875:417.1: 7.72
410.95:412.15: 7.64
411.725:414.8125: 8.02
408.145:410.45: 7.06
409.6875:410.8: 6.24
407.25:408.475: 8.06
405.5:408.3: 8.2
